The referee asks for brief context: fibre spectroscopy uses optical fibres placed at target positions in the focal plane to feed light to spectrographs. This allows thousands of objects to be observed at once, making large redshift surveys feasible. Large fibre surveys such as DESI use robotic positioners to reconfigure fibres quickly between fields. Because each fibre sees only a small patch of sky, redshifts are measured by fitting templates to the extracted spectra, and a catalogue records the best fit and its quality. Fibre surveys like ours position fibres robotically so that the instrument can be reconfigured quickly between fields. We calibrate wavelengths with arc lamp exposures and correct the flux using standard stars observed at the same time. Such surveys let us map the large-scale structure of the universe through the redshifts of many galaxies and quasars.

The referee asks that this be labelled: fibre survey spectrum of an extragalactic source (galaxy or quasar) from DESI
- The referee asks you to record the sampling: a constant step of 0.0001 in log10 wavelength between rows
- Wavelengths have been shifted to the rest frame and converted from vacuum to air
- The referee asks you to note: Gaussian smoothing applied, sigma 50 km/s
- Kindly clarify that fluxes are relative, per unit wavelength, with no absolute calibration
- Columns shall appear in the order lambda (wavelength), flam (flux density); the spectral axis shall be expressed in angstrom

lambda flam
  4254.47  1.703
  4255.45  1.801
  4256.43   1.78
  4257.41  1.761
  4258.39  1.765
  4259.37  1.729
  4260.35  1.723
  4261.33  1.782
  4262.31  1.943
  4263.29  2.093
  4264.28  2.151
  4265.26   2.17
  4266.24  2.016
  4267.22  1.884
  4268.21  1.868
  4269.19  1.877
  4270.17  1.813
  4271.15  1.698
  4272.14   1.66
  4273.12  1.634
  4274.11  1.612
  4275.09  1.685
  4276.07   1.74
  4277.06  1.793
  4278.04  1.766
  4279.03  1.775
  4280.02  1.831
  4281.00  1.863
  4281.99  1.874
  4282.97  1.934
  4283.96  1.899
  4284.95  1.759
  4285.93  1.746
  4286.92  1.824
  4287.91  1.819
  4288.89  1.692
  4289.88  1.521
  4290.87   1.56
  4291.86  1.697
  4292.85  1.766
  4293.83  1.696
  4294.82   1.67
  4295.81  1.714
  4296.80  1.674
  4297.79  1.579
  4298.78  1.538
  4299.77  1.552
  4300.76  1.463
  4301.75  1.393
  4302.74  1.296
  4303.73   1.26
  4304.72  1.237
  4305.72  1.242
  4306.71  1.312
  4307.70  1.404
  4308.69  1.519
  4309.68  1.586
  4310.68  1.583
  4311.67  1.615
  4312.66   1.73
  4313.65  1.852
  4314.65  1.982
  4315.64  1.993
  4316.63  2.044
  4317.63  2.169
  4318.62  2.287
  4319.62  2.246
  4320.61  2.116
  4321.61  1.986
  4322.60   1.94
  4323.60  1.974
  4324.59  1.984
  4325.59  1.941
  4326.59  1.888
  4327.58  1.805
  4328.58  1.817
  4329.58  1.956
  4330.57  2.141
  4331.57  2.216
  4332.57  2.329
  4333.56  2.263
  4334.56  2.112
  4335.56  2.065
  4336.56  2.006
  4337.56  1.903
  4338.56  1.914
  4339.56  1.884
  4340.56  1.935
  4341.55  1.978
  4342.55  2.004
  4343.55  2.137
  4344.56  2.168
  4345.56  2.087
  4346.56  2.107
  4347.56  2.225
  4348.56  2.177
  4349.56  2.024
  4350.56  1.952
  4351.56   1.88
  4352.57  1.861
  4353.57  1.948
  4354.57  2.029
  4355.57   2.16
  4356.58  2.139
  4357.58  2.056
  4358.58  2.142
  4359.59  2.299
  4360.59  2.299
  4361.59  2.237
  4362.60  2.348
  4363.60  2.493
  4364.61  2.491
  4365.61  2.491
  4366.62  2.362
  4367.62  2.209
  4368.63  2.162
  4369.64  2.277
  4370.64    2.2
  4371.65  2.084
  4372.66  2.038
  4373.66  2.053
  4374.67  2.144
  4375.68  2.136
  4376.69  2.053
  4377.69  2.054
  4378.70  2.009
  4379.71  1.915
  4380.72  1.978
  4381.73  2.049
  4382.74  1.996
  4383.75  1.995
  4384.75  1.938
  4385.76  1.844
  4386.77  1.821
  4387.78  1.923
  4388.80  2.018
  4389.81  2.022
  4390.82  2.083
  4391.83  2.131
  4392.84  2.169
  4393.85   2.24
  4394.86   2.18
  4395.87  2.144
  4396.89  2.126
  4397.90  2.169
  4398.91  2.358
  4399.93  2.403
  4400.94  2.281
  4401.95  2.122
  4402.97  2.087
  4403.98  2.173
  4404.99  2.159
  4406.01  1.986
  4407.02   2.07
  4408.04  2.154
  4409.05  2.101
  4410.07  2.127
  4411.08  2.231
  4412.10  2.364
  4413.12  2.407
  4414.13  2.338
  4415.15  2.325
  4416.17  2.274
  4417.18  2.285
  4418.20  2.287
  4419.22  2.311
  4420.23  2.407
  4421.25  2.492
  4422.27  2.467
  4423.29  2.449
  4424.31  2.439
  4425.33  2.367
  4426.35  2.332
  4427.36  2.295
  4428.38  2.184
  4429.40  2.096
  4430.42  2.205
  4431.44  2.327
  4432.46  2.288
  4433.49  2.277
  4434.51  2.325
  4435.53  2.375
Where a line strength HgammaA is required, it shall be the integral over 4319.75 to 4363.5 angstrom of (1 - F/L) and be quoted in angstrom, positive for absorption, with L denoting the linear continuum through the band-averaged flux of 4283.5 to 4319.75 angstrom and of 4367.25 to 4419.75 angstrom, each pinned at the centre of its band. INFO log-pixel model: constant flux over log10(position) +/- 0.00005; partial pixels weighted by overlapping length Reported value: -4.5 angstrom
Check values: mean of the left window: 1.67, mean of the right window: 2.13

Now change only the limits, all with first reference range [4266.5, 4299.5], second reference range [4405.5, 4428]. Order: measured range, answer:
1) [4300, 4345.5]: 1.2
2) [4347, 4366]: -1.1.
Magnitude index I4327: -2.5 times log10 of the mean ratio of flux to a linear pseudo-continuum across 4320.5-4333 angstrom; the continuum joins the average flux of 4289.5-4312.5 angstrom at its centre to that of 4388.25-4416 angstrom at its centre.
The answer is -0.18 mag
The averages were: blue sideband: 1.52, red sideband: 2.18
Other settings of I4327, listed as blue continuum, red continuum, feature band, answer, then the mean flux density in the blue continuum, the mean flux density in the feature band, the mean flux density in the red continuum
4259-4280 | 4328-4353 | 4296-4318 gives 0.22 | 1.83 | 1.59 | 2.04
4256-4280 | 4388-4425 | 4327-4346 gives -0.01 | 1.82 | 2.04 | 2.23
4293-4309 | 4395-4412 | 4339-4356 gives -0.14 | 1.48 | 2.03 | 2.17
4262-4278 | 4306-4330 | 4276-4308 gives 0.14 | 1.85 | 1.63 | 1.86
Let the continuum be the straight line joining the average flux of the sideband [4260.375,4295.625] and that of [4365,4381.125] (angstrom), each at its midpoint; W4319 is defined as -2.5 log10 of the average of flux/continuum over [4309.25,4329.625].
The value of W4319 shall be 0.01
